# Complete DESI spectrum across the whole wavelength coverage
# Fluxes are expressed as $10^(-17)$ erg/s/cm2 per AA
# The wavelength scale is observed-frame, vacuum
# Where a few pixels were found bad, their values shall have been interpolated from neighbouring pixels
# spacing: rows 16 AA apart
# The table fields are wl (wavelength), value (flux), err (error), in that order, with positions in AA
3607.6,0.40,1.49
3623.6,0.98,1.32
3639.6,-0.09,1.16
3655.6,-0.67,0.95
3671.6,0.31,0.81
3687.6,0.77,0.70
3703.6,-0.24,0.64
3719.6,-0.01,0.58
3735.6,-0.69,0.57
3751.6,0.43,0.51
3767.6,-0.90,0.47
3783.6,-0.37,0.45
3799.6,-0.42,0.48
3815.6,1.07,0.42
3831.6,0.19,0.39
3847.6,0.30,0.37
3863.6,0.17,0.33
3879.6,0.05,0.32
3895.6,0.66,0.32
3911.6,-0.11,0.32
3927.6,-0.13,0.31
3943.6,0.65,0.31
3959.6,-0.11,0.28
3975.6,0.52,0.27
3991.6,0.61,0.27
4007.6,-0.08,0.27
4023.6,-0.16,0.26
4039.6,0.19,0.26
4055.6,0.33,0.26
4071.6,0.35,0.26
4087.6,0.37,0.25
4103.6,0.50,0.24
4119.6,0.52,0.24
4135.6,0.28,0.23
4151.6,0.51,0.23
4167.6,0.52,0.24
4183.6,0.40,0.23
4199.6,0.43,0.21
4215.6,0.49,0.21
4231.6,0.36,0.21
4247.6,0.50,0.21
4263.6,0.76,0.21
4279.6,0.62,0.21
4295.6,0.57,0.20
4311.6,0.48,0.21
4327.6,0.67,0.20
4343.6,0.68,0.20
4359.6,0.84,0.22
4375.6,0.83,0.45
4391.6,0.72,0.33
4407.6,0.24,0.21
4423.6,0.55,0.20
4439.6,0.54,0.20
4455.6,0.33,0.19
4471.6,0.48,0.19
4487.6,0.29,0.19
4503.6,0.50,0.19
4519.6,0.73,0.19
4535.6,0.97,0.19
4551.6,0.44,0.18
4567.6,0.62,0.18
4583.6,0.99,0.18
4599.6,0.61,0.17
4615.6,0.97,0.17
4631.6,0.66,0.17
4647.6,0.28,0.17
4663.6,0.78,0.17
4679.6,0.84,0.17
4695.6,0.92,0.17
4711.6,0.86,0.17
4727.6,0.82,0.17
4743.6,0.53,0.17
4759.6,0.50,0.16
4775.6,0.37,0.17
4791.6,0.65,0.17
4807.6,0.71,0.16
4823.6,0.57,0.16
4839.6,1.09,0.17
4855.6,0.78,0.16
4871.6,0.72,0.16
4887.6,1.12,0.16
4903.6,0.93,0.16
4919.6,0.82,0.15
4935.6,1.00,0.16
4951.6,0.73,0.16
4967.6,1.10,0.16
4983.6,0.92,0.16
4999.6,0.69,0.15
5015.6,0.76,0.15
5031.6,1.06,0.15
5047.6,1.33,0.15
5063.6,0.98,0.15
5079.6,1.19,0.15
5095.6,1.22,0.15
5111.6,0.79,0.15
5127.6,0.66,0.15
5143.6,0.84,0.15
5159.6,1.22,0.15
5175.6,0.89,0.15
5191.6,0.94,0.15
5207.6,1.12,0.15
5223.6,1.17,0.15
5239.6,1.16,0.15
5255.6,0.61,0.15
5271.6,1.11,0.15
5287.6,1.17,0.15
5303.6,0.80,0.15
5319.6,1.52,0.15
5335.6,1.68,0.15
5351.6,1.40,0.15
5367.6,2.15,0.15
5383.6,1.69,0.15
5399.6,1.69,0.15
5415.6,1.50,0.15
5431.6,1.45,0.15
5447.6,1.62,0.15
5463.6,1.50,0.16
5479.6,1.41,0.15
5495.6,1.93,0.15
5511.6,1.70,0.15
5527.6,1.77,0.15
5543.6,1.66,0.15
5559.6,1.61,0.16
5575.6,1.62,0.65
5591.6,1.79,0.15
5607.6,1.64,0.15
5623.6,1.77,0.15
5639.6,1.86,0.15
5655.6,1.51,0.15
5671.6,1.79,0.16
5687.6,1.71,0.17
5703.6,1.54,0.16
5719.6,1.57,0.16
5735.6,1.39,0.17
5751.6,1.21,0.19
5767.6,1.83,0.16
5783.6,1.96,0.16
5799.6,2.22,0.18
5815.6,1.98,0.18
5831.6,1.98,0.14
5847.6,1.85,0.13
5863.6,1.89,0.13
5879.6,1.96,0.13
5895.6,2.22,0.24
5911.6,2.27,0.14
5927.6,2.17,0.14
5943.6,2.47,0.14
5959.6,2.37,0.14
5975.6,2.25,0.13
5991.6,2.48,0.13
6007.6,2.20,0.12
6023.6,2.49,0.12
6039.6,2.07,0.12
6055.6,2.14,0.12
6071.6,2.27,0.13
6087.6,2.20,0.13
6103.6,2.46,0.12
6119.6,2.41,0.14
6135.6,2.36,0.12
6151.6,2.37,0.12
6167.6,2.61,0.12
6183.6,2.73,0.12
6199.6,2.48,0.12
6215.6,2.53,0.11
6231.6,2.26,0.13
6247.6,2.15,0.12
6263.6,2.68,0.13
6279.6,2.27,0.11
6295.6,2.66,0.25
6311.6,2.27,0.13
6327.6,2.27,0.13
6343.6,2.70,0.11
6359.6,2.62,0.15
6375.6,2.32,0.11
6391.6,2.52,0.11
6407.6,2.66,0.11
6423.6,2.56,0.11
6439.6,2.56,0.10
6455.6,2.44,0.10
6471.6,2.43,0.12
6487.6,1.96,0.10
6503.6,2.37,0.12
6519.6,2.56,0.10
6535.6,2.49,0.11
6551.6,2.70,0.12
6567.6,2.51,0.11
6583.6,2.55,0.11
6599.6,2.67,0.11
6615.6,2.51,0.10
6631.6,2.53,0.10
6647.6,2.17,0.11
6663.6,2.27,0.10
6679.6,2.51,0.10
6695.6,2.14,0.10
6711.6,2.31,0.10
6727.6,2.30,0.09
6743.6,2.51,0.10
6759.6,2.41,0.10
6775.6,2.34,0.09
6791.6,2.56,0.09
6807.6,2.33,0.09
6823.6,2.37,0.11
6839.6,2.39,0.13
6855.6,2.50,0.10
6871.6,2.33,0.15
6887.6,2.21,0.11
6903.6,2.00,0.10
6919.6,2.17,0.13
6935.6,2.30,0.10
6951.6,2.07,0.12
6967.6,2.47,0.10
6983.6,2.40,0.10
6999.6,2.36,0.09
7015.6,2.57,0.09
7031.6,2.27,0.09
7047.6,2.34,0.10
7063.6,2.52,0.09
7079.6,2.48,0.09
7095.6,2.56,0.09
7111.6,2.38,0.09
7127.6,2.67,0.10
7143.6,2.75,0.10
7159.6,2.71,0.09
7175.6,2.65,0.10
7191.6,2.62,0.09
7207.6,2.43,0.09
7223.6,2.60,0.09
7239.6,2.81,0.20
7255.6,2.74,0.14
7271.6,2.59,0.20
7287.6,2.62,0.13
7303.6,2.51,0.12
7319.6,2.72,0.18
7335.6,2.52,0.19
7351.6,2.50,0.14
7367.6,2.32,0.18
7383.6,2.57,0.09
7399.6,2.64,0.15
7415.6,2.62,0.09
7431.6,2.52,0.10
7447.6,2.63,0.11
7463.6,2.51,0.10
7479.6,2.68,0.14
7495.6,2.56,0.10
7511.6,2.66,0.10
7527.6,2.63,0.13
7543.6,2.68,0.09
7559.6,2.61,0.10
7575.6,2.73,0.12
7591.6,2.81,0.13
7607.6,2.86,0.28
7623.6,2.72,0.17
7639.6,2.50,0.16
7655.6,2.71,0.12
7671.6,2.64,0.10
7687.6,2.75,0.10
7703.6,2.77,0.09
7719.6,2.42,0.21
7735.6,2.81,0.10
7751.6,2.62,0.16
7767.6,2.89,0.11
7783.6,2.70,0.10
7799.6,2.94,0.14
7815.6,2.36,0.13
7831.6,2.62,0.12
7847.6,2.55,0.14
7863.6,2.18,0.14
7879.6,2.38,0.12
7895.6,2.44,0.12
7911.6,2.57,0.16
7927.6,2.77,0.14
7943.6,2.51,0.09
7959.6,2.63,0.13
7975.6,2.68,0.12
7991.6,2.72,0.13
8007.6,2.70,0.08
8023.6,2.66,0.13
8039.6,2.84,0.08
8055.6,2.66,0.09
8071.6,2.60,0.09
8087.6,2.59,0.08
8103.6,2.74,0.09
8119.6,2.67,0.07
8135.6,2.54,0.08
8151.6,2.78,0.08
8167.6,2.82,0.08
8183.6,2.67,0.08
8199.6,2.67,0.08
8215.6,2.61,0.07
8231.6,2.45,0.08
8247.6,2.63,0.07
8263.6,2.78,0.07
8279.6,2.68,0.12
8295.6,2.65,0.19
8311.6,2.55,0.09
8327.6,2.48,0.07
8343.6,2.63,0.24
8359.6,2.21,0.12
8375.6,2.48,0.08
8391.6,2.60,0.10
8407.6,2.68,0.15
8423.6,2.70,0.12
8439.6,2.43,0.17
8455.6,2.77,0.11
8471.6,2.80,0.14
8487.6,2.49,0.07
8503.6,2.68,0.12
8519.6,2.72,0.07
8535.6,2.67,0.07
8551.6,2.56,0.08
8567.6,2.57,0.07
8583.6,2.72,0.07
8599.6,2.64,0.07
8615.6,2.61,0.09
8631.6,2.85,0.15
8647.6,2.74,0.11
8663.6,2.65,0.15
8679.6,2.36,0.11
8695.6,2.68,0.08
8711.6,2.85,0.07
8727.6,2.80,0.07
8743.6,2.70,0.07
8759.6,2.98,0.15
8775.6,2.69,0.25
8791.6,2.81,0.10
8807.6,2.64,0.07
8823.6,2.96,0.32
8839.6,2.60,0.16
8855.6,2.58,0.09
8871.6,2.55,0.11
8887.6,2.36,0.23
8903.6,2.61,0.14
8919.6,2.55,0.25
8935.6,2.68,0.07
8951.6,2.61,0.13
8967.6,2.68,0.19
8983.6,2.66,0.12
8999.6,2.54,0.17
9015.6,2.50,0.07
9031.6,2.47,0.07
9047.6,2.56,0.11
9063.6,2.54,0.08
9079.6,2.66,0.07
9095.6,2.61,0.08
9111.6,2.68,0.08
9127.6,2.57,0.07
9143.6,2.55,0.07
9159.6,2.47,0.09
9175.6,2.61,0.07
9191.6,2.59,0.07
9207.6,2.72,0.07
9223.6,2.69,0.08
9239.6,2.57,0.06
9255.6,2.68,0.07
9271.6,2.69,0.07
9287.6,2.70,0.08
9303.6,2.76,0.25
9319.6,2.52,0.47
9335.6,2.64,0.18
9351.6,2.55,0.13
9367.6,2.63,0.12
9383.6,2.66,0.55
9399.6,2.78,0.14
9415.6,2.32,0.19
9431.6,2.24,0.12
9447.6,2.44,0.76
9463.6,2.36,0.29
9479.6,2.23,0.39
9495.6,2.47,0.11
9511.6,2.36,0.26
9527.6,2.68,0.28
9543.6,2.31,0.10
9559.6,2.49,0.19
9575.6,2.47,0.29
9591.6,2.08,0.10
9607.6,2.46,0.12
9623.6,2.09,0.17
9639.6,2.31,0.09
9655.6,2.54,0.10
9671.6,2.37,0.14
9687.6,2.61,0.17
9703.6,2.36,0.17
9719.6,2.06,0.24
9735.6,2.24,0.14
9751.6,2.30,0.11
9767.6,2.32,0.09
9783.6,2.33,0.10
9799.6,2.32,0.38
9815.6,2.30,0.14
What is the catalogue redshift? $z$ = 0.335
